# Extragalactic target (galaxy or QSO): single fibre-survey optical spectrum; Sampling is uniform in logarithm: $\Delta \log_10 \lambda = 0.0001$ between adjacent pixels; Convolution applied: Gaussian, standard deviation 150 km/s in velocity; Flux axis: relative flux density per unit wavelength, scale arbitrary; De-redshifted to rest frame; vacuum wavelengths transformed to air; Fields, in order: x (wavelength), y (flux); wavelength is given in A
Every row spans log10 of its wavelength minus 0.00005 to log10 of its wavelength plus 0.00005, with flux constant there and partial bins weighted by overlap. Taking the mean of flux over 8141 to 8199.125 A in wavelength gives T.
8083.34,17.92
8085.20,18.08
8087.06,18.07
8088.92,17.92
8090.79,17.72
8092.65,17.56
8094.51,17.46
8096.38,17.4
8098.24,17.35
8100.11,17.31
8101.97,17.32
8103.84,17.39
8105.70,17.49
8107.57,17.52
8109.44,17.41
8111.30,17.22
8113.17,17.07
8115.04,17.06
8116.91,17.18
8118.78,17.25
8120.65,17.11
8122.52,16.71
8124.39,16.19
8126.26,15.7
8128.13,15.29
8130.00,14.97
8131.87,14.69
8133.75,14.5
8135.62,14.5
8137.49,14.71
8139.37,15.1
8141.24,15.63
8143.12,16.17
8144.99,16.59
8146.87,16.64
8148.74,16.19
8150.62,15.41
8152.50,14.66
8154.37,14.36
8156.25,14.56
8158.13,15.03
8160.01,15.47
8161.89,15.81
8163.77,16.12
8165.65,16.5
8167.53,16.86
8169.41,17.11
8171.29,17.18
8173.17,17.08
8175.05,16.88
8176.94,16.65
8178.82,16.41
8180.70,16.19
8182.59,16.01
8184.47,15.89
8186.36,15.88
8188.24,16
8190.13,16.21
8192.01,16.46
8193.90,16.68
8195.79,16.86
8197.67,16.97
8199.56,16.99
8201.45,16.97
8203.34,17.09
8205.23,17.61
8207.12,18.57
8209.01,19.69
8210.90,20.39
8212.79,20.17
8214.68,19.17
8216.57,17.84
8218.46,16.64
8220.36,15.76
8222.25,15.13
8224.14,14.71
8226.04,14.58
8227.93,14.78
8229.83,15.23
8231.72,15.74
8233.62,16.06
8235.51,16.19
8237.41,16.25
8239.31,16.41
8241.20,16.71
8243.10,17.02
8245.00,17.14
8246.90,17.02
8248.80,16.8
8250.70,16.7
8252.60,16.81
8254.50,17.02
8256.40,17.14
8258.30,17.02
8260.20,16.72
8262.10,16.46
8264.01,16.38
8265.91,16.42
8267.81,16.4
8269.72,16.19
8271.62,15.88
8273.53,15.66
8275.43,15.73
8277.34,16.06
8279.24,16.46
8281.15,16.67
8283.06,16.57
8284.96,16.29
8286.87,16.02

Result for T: 16.2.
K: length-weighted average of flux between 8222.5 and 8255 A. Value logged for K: 16.2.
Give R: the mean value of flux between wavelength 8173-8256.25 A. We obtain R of 16.8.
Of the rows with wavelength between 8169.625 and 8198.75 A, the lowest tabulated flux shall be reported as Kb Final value 15.88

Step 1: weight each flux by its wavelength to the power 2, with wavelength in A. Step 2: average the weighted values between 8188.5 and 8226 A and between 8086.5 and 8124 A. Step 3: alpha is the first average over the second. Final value 1.02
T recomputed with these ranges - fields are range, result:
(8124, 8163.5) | 15.3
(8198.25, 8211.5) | 18.1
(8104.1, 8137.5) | 16.3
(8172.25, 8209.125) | 16.8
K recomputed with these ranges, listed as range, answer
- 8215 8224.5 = 16.3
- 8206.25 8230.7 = 17.1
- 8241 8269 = 16.8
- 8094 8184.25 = 16.3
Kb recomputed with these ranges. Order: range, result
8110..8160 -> 14.36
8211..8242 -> 14.58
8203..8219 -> 16.64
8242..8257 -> 16.7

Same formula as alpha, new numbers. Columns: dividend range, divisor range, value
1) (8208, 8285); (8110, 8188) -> 1.06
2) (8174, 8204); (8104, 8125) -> 0.98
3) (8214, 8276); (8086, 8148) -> 1.02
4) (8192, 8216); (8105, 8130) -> 1.10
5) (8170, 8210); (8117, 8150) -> 1.08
